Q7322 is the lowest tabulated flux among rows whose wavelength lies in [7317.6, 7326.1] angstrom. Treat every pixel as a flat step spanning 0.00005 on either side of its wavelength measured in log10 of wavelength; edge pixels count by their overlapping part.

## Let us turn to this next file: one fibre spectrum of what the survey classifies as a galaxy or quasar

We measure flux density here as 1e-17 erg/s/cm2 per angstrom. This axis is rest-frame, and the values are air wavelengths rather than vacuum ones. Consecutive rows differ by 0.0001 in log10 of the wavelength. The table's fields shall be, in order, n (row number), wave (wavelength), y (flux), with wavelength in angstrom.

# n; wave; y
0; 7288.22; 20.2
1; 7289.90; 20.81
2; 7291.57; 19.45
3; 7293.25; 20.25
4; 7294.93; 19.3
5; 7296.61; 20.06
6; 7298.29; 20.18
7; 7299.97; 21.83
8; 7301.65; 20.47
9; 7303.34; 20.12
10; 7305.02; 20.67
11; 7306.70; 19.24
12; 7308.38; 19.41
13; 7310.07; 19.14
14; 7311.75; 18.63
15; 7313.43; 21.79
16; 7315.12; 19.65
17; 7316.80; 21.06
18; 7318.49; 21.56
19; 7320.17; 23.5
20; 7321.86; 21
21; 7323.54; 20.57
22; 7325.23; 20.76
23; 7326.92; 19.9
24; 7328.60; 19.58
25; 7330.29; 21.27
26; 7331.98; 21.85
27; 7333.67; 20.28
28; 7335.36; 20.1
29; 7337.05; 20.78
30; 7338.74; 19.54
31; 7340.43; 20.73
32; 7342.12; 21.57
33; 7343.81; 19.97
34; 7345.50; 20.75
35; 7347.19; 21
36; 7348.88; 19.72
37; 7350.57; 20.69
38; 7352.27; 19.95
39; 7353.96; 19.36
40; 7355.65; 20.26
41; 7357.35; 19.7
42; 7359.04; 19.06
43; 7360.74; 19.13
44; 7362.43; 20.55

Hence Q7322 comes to 20.57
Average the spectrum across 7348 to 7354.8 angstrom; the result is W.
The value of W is 19.9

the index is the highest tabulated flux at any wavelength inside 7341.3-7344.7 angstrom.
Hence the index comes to 21.57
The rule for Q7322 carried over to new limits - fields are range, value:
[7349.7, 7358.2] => 19.36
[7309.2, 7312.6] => 18.63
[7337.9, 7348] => 19.54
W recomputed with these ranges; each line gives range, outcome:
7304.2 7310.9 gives 19.6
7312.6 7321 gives 21.5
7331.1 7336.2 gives 20.7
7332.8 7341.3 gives 20.3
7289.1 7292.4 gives 20.2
